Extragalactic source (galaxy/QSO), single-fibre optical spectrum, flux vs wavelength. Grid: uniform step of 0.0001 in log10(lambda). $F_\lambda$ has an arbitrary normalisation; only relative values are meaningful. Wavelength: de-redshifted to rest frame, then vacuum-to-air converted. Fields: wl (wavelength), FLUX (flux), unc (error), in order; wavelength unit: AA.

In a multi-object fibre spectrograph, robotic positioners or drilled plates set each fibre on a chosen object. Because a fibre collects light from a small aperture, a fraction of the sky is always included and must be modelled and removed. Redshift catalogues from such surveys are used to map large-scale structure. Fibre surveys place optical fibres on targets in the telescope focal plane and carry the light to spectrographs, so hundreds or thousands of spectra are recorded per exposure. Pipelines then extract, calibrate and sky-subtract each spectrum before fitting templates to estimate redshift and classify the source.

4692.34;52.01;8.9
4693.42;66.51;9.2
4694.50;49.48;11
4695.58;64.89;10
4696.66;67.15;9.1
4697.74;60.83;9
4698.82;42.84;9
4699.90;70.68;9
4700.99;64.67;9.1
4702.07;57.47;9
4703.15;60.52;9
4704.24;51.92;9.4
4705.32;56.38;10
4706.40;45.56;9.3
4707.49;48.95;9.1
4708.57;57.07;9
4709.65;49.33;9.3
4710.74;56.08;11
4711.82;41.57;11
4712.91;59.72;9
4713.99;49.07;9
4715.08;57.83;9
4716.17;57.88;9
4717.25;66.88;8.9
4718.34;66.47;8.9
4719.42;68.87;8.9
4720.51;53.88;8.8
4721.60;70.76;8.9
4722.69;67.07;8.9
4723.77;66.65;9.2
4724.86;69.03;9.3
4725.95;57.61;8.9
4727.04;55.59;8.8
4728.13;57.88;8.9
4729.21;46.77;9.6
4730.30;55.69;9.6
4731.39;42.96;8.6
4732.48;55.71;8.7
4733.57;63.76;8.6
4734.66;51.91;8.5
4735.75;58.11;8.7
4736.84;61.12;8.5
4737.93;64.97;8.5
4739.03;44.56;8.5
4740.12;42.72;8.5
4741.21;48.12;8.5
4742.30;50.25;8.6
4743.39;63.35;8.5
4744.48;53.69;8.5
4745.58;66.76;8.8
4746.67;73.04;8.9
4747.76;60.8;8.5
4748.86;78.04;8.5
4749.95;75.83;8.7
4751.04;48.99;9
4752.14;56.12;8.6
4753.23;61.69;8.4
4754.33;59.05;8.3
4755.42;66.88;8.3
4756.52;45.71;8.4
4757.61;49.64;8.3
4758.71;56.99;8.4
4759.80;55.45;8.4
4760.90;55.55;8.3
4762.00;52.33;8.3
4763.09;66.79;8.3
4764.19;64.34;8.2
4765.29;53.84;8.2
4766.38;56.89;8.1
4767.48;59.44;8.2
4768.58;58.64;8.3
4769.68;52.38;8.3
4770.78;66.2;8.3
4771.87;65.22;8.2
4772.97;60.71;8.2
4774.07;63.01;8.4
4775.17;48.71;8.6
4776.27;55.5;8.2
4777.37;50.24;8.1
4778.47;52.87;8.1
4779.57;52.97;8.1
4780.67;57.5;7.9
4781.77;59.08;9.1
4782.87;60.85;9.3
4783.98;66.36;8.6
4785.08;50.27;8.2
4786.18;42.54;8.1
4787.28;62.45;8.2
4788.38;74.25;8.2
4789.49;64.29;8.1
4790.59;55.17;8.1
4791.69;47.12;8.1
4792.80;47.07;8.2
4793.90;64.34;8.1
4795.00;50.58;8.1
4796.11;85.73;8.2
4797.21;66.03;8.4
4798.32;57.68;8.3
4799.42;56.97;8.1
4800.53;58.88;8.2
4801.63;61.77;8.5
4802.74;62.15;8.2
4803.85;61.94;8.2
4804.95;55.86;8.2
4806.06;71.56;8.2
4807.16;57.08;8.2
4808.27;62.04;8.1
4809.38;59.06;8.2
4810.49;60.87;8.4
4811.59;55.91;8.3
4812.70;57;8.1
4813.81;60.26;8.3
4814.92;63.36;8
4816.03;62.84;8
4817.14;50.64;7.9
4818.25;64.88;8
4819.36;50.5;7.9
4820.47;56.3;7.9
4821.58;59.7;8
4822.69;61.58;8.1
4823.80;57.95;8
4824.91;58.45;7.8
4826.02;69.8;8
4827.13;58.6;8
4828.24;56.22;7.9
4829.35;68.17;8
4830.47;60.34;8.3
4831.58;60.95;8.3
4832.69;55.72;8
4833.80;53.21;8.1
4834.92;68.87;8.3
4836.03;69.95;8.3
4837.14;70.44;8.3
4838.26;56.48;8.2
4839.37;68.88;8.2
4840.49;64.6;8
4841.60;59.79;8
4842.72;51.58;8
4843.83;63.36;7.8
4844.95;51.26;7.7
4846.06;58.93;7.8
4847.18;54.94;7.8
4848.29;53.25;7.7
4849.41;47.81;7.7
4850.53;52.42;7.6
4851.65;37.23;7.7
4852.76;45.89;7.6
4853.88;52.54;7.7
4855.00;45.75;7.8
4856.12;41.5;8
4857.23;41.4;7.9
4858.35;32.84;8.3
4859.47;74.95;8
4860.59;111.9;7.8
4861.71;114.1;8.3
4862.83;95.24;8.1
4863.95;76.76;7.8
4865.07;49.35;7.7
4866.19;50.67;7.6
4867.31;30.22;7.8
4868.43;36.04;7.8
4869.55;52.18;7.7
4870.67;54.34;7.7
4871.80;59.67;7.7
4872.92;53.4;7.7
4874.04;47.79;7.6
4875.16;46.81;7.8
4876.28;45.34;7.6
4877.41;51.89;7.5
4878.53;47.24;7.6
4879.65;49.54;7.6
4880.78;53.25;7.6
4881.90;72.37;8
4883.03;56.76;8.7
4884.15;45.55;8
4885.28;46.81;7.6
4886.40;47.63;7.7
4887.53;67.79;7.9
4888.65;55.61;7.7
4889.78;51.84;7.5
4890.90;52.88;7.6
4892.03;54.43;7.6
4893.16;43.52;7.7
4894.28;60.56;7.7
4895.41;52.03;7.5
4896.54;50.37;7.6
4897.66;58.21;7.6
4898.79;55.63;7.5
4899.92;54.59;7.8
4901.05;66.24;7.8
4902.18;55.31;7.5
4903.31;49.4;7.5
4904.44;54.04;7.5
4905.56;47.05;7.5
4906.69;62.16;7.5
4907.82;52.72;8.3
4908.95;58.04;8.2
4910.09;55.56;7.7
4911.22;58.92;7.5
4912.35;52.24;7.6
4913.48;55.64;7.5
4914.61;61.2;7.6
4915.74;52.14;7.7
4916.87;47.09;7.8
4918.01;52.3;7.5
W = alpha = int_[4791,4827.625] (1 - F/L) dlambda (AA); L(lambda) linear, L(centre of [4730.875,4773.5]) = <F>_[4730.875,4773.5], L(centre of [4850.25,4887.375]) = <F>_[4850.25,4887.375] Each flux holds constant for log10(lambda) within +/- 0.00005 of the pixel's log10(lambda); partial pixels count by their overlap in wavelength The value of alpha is -2.0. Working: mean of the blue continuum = 58.2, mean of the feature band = 59.8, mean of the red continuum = 55.3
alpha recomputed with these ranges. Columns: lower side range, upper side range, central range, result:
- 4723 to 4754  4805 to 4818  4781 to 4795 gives 0.45 AA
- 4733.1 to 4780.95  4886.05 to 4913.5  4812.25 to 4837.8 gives -1.89 AA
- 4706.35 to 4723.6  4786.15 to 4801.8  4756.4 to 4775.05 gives 0.46 AA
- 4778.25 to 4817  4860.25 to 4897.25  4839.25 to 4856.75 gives 1.57 AA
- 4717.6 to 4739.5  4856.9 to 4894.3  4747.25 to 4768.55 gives -0.20 AA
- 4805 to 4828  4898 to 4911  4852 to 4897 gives 1.32 AA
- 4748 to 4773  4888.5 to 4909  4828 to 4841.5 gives -1.47 AA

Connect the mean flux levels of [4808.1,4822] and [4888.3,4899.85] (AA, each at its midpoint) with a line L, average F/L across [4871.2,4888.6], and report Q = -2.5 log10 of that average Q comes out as 0.03 mag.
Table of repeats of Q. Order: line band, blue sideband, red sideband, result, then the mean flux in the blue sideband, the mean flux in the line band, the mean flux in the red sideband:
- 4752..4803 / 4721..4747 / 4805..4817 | 0.02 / 57.7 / 58.3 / 60.4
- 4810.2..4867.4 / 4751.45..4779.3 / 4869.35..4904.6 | -0.09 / 57.3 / 59.8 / 53.5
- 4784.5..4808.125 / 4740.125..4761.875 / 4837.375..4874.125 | -0.03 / 58.7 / 59.8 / 57.4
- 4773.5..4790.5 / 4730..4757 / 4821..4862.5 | 0.03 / 58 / 57.3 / 60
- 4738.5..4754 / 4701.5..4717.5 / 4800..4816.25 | -0.04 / 54.2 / 58.9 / 60.7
